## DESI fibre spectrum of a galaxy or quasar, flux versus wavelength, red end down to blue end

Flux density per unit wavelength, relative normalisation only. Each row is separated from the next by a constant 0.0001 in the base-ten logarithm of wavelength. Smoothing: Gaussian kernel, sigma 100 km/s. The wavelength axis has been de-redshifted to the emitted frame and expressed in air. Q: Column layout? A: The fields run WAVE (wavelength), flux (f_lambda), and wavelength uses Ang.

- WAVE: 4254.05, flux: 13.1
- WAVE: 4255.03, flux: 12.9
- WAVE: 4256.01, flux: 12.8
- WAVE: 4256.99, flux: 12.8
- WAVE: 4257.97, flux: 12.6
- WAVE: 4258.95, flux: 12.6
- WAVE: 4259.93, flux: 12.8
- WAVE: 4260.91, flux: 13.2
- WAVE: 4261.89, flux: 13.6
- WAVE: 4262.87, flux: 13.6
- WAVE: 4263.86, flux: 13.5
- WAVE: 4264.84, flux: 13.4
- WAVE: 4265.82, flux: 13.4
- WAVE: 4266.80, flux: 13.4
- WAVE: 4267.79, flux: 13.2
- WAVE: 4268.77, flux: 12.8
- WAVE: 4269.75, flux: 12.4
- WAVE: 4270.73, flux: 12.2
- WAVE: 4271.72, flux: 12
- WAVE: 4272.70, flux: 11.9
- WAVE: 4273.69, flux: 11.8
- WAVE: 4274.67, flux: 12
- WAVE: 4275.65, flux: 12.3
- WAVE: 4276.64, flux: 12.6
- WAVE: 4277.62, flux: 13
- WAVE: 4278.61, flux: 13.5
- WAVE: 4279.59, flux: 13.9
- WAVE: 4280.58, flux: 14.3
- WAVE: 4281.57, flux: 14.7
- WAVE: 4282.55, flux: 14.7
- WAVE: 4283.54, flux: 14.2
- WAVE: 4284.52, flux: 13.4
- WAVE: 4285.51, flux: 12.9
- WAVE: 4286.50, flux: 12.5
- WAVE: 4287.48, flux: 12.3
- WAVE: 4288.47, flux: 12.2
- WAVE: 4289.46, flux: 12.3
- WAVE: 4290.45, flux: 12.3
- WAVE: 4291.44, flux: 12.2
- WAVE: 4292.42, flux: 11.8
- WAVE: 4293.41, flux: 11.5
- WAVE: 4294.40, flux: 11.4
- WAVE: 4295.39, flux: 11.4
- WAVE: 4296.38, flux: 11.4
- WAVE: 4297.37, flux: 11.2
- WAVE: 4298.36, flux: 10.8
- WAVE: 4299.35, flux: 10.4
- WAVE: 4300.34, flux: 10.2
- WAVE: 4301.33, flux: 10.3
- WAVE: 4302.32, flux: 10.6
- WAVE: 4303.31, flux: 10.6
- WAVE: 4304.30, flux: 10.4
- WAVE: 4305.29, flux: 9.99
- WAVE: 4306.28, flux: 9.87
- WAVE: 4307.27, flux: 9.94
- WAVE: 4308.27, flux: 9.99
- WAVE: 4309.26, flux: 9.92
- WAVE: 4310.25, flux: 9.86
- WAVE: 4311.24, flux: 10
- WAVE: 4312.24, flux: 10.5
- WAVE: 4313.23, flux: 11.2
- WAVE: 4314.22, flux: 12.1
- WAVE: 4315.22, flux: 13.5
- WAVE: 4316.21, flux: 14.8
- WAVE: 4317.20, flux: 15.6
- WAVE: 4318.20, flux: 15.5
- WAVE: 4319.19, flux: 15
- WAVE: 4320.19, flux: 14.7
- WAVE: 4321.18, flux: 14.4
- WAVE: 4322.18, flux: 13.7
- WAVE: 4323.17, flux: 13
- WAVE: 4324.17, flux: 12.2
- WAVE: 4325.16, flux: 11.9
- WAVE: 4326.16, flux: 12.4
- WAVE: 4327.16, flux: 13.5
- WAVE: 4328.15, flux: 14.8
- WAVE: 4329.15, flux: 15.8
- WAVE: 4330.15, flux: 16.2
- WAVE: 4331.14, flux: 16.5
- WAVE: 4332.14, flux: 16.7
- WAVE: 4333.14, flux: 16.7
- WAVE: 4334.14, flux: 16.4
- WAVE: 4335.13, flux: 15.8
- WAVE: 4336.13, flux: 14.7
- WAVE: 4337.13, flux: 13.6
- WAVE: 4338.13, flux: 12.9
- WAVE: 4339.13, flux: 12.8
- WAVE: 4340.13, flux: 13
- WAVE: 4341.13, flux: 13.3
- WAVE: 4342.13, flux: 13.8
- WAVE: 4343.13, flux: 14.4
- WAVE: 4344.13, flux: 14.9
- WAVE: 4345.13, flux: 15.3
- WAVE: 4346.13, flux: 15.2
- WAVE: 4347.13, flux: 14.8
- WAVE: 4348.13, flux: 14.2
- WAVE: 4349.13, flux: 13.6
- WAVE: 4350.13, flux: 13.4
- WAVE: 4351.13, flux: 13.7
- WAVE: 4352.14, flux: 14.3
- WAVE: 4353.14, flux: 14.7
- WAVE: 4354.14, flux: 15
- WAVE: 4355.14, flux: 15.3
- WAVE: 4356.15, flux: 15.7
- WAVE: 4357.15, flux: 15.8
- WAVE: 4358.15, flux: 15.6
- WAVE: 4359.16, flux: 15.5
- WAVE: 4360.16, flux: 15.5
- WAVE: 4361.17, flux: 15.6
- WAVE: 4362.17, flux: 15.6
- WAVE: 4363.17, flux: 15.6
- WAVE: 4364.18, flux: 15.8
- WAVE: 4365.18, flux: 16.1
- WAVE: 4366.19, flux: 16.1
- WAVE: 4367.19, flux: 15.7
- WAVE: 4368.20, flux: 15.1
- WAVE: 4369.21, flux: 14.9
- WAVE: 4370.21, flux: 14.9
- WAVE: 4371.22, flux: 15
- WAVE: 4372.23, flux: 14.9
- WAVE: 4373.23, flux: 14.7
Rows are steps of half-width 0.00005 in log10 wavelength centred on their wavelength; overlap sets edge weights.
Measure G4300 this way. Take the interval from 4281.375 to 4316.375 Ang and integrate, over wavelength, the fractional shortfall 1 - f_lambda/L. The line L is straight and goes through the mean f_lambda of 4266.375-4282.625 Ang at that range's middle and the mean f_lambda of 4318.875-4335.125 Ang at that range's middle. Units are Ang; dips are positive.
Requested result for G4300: 5.5 Ang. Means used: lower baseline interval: 12.9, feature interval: 11.5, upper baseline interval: 14.7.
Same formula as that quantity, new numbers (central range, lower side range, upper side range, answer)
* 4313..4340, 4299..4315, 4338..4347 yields -4.3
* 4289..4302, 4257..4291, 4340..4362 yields 2.1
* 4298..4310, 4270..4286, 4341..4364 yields 3.0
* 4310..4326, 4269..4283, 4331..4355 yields 1.1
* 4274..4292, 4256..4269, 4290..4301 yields -1.6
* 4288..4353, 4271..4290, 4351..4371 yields 5.6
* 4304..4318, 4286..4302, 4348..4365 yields 1.3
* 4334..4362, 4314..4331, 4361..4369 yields 0.9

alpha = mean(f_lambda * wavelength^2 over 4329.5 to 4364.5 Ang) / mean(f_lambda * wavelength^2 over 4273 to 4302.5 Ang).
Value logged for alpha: 1.2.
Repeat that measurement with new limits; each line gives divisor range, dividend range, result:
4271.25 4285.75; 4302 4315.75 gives 0.82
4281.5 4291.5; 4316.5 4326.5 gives 1.08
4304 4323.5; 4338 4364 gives 1.22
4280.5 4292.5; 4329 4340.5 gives 1.18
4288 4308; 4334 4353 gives 1.31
